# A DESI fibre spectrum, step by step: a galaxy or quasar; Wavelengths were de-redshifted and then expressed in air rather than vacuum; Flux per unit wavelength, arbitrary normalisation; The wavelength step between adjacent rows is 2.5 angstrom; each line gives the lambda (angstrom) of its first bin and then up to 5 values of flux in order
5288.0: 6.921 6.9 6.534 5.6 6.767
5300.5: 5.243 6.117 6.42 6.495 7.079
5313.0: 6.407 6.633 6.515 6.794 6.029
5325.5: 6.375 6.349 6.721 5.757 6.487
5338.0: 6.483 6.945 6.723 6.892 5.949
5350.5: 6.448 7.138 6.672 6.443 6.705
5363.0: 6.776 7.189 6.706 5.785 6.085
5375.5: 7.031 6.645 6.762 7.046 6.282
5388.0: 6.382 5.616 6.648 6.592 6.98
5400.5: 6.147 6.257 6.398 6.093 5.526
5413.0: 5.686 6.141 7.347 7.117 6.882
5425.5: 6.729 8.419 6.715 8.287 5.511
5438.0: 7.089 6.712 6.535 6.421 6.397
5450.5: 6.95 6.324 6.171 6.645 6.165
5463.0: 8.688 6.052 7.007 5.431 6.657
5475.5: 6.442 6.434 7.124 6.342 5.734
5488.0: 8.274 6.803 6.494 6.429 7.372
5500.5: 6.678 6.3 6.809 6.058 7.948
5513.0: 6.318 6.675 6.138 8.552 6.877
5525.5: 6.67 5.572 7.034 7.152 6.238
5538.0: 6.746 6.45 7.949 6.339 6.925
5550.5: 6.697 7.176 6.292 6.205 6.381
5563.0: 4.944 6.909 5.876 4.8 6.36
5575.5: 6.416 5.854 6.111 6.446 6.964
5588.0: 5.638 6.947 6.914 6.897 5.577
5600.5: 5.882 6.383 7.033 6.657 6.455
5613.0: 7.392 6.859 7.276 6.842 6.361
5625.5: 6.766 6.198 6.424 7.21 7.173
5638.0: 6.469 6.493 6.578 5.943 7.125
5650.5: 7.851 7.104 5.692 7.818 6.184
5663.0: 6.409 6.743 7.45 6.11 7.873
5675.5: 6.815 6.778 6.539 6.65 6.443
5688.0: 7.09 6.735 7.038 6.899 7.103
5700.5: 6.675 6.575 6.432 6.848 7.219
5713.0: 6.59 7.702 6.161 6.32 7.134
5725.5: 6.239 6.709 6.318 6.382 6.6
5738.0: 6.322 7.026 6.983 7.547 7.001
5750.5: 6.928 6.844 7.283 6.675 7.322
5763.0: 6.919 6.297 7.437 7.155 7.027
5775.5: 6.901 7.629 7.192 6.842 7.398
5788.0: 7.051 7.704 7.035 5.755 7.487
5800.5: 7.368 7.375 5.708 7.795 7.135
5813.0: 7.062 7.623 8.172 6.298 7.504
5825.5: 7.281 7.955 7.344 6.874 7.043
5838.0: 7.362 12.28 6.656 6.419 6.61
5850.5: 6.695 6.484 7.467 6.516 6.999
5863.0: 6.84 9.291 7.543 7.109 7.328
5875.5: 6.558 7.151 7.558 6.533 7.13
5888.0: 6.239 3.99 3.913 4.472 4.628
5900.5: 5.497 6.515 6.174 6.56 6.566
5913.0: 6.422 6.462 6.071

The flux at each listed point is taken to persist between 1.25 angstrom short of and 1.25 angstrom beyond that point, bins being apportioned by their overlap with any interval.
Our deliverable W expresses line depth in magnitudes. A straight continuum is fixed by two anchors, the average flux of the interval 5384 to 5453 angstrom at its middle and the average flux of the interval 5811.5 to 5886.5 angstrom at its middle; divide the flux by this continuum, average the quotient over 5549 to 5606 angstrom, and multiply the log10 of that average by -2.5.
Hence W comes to 0.095 mag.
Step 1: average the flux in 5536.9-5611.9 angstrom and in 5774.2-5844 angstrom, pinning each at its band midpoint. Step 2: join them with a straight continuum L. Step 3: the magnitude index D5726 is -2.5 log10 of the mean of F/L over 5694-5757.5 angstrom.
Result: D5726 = 0.04 mag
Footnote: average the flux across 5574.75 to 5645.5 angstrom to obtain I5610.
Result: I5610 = 6.57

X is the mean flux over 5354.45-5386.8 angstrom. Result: 6.62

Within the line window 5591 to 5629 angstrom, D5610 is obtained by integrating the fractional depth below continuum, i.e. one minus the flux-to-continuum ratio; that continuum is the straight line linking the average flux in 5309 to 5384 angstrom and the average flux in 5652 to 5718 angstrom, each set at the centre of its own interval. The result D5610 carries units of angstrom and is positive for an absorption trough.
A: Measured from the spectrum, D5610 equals 0.7 angstrom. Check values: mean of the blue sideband 6.58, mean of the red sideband 6.81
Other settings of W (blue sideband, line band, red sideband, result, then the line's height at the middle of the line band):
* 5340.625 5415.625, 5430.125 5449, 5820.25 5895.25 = -0.03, 6.54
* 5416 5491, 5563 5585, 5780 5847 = 0.15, 6.96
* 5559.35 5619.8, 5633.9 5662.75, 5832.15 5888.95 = -0.03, 6.57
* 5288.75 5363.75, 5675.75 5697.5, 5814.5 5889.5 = 0.04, 7.03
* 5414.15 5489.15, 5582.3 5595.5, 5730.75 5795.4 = 0.04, 6.86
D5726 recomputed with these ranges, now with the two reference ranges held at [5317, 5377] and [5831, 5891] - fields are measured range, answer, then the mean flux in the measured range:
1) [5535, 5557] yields 0.002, 6.77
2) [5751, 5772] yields 0.007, 6.99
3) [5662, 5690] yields 0.019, 6.81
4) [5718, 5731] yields 0.076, 6.52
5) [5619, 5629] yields 0.049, 6.57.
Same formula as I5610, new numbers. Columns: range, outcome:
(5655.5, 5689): 6.79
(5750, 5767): 6.9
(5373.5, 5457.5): 6.6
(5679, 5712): 6.79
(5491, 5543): 6.76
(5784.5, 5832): 7.21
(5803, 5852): 7.35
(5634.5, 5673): 6.78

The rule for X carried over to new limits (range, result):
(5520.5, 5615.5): 6.5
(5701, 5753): 6.75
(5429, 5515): 6.69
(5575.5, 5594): 6.4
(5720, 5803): 6.95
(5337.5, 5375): 6.61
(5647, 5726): 6.83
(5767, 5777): 7.13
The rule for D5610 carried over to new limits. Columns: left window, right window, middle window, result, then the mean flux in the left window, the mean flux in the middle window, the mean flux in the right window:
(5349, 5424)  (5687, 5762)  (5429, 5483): -0.6 angstrom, 6.51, 6.66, 6.82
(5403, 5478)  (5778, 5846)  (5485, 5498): -0.3 angstrom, 6.63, 6.87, 7.34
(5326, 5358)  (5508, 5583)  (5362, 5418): 1.0 angstrom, 6.54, 6.42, 6.53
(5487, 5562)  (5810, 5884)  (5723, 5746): 1.5 angstrom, 6.77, 6.68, 7.33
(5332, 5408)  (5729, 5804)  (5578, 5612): 1.8 angstrom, 6.53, 6.44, 6.99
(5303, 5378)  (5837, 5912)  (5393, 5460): -0.4 angstrom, 6.55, 6.61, 6.7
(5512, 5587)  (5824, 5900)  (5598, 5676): -1.6 angstrom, 6.5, 6.74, 6.86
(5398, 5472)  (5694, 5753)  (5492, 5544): -0.9 angstrom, 6.62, 6.78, 6.77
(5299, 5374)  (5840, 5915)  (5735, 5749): -0.7 angstrom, 6.48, 6.93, 6.61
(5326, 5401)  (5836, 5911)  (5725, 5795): -2.9 angstrom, 6.55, 6.95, 6.71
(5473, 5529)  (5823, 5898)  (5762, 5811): -1.3 angstrom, 6.73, 7.06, 6.92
